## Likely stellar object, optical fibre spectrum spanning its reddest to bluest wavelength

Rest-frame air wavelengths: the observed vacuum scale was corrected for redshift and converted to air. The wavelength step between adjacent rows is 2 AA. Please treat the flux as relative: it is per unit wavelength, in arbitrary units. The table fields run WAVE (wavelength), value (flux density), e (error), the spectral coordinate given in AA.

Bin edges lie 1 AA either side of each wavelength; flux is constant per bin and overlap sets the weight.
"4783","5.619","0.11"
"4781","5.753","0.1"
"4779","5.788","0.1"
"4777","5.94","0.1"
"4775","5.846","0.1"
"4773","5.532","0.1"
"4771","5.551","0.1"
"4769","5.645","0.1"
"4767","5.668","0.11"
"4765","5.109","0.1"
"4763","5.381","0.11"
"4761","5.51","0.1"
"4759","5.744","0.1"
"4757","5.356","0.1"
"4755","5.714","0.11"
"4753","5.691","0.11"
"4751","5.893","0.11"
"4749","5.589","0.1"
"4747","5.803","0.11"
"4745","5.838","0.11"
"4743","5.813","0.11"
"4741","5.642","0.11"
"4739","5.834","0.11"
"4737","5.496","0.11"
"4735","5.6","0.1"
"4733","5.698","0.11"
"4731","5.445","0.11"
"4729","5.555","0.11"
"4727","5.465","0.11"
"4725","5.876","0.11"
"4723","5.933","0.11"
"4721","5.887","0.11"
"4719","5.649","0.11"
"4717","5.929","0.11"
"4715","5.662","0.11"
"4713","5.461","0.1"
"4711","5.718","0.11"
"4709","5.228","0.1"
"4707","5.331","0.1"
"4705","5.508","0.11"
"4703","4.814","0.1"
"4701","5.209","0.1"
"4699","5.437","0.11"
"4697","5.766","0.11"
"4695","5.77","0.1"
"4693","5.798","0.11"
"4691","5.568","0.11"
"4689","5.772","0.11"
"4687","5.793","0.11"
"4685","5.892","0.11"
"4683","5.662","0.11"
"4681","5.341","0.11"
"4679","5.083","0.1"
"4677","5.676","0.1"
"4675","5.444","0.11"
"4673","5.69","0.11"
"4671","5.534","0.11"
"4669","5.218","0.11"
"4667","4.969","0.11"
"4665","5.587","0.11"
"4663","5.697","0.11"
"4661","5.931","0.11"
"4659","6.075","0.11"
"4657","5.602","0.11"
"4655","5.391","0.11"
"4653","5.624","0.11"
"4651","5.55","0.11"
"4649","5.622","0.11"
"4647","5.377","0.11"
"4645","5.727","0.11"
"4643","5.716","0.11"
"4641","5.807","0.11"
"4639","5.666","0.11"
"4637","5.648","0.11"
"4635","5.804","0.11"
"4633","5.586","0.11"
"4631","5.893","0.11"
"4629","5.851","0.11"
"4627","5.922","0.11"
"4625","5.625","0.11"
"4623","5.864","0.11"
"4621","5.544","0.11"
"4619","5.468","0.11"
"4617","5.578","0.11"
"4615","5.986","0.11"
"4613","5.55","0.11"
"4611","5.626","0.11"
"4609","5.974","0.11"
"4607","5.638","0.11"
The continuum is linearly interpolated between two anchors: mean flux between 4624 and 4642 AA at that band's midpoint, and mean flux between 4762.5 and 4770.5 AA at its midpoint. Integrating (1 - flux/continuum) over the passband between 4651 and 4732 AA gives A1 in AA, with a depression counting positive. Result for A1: 0.7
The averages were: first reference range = 5.76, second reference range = 5.46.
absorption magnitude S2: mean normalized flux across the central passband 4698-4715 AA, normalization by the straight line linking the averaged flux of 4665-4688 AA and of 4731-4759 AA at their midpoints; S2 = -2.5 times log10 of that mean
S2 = 0.043 mag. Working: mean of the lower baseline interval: 5.49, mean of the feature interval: 5.36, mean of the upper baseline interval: 5.68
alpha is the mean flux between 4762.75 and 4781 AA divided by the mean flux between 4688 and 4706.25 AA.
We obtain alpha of 1.0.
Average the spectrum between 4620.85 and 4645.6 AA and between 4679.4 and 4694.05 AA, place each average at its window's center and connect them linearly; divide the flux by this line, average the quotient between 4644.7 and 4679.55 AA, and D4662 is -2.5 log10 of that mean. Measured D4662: 0.030 mag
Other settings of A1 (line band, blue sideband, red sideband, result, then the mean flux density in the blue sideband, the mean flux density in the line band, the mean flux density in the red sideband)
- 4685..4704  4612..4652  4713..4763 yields 0.4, 5.69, 5.57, 5.68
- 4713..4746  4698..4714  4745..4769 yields -1.5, 5.34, 5.7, 5.6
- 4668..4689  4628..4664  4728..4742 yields 0.4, 5.7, 5.54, 5.61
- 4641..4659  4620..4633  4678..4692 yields 0.2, 5.77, 5.62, 5.59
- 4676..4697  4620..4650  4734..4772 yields 0.1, 5.71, 5.64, 5.63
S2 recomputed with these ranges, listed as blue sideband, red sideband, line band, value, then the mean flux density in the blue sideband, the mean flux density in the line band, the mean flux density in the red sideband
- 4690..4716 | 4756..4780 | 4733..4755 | -0.03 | 5.48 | 5.72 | 5.59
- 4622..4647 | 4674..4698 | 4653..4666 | 0.00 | 5.74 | 5.71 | 5.63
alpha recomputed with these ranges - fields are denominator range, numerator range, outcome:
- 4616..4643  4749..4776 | 0.98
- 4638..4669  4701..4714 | 0.95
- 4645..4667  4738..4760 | 1.02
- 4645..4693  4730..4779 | 1.01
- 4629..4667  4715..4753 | 1.01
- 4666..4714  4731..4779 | 1.03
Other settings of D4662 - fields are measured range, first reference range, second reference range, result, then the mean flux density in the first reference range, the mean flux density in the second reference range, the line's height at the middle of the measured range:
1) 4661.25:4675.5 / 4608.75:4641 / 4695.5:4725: 0.03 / 5.72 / 5.55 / 5.64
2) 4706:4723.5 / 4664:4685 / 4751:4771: -0.03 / 5.44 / 5.55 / 5.49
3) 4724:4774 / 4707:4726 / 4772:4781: 0.02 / 5.69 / 5.77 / 5.73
